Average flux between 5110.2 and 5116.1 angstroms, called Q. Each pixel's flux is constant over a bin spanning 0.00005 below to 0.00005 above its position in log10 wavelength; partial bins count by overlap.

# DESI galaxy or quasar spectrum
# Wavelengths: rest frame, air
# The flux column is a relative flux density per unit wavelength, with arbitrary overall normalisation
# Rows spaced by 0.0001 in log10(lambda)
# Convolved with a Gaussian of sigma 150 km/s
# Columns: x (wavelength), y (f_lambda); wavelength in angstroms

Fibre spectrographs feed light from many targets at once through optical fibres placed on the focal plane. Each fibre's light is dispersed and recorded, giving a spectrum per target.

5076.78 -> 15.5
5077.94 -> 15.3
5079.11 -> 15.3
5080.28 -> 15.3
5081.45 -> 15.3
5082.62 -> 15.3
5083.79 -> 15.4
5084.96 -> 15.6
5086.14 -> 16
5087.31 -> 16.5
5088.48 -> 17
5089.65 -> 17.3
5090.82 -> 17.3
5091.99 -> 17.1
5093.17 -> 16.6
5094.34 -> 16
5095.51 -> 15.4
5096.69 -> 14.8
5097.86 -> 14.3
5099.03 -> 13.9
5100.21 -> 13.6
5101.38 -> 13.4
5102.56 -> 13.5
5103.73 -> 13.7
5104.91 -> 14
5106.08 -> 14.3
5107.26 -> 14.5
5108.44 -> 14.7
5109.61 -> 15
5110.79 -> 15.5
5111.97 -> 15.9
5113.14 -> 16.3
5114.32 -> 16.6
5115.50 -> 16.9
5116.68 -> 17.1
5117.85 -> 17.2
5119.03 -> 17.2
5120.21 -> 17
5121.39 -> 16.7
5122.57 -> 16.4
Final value 16.2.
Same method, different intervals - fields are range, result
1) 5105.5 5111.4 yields 14.8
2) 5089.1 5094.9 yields 16.9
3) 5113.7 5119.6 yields 17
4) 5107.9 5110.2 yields 14.9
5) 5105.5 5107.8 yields 14.4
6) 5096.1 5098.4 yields 14.6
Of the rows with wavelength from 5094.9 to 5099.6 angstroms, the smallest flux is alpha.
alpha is 13.9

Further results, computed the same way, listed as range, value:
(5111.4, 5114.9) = 15.9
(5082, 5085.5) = 15.3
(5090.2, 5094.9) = 16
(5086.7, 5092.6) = 16.5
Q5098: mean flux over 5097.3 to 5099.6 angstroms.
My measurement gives 14.1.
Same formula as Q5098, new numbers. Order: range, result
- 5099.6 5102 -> 13.5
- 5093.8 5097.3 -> 15.4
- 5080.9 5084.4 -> 15.3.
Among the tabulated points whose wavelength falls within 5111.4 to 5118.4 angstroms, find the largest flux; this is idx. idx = 17.2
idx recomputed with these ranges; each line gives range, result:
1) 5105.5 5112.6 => 15.9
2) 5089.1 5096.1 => 17.3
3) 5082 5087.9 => 16.5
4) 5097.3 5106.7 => 14.3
